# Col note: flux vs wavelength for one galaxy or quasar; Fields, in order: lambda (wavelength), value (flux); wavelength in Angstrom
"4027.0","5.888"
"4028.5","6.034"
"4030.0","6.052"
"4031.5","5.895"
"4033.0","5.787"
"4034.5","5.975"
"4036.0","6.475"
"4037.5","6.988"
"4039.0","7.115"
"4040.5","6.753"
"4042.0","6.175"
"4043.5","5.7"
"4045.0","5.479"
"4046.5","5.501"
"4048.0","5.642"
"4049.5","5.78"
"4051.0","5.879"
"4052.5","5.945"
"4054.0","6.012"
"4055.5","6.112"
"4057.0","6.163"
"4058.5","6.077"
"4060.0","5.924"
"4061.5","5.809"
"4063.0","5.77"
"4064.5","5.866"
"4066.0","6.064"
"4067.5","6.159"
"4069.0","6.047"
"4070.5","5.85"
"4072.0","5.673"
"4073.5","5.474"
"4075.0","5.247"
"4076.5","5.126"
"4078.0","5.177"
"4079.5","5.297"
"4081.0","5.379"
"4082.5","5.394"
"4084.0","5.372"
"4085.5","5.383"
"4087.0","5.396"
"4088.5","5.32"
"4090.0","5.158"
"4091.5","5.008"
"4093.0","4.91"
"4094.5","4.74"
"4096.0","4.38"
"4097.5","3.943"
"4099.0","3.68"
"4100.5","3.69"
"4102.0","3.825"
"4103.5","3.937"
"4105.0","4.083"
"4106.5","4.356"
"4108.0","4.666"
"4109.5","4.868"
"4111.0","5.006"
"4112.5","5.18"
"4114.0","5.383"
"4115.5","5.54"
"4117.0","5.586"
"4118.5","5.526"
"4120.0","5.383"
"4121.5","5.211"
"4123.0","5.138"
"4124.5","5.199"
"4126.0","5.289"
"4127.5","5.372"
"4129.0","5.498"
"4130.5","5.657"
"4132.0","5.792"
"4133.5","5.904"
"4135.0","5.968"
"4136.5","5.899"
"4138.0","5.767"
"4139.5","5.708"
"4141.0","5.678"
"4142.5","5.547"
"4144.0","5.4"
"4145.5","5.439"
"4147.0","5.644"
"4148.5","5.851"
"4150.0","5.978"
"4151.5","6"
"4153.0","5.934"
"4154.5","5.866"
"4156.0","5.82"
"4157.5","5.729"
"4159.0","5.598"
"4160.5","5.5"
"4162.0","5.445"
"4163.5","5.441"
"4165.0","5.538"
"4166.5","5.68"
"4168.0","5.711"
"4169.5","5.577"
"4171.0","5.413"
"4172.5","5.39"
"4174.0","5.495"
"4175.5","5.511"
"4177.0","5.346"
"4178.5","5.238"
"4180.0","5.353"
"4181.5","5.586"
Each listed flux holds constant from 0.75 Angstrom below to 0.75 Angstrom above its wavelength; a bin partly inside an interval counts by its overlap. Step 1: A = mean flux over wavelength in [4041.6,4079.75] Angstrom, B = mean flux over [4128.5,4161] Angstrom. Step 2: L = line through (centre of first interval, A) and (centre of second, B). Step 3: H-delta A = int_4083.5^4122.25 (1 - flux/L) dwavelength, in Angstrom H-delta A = 6.3 Angstrom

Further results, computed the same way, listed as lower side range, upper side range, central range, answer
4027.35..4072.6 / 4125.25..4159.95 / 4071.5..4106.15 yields 6.20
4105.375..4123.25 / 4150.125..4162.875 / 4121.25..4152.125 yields -0.92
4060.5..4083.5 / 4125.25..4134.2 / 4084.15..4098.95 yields 1.94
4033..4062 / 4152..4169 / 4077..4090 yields 1.35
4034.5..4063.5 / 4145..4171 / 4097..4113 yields 4.32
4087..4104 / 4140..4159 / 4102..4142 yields -1.31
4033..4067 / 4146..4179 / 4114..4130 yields 1.10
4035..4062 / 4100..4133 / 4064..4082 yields 0.32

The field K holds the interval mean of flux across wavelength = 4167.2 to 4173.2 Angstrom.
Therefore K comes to 5.53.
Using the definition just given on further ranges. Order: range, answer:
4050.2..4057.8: 6.02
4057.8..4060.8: 6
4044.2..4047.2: 5.49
